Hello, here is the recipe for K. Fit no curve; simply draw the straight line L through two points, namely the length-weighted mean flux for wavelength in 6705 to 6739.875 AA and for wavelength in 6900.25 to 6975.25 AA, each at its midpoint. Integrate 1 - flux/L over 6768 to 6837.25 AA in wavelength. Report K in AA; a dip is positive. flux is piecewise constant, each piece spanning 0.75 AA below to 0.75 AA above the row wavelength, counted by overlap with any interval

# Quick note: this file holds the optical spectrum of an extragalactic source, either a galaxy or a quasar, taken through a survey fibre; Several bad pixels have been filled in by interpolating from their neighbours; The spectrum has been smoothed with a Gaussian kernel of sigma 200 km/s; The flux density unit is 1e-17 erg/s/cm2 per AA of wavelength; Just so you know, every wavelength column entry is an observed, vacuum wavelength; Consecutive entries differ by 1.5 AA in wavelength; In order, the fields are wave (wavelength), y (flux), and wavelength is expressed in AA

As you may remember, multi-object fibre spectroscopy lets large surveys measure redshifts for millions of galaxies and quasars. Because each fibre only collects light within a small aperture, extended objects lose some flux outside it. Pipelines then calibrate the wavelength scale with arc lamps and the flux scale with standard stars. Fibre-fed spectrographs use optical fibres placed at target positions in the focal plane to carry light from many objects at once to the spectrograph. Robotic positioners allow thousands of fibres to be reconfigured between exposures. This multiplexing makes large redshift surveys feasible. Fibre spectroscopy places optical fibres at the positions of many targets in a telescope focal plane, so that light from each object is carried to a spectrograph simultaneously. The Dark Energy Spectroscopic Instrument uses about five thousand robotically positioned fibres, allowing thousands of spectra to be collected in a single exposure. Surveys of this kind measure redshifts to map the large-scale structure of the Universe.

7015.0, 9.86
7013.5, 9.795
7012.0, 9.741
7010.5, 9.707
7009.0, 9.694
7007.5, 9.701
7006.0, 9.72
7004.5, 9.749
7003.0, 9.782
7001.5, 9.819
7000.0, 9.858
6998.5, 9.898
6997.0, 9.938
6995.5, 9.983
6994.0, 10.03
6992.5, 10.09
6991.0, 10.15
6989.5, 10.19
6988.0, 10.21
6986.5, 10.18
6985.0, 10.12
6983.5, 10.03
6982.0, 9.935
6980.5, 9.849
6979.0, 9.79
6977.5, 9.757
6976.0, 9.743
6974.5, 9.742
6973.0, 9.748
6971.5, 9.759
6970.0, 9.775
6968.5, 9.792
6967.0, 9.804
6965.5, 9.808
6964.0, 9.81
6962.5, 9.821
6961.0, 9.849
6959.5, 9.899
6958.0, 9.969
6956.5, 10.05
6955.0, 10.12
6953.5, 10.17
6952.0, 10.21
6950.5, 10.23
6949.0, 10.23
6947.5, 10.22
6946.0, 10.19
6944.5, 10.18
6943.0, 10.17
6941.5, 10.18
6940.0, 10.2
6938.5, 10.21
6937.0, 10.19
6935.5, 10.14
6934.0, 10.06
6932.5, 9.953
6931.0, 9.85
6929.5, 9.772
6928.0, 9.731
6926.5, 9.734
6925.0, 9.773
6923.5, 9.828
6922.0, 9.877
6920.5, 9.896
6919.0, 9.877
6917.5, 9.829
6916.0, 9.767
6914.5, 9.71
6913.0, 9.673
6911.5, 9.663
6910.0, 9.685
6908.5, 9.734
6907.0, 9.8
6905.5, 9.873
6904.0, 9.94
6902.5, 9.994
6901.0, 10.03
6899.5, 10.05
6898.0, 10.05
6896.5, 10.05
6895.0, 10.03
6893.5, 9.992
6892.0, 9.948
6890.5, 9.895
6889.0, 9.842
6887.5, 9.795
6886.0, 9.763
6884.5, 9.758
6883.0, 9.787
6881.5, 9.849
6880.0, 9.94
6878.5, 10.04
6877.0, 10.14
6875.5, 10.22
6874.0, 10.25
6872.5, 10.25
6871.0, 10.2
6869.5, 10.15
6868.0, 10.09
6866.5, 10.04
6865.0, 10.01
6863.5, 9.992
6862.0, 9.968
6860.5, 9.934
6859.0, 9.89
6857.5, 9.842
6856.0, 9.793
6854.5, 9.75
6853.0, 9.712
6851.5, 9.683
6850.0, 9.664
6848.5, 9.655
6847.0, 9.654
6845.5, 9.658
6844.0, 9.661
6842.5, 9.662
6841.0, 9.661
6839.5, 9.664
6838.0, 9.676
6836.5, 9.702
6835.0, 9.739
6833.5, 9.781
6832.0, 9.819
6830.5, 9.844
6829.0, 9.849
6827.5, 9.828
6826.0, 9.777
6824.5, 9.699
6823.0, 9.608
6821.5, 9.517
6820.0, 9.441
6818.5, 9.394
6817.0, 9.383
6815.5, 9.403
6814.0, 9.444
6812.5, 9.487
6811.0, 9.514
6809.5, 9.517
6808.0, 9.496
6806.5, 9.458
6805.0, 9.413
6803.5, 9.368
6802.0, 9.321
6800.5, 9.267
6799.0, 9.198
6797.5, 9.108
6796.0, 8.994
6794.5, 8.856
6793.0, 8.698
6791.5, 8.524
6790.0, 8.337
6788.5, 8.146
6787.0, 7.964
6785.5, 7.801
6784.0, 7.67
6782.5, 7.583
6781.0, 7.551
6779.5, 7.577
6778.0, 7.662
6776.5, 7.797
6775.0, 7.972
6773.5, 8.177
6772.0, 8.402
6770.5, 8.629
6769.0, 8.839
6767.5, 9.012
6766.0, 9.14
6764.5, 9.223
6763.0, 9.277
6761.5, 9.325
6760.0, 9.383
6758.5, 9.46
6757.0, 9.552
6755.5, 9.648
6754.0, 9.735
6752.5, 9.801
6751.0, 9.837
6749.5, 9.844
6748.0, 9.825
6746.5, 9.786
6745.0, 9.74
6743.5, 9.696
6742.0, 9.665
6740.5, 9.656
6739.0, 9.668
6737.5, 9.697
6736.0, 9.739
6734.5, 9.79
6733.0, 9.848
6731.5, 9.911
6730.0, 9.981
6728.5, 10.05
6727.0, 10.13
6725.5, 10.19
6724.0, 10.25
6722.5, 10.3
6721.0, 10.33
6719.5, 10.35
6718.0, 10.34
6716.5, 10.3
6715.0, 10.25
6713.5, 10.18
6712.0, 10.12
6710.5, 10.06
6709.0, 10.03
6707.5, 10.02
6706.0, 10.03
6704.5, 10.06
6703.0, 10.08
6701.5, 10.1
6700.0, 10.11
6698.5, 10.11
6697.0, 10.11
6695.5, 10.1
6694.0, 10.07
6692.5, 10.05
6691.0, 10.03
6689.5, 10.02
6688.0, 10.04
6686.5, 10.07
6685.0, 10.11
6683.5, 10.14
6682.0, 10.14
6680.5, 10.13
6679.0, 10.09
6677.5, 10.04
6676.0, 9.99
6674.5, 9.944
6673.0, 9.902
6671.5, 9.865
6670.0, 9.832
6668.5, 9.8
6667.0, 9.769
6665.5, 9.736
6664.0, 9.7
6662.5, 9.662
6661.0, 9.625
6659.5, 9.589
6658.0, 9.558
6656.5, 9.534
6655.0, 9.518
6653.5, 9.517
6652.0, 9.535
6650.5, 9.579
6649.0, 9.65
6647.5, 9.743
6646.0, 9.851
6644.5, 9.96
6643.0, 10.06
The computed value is 7.23 AA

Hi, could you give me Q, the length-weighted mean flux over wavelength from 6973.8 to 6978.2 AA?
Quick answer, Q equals 9.75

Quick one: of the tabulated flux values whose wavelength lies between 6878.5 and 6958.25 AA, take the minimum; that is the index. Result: 9.663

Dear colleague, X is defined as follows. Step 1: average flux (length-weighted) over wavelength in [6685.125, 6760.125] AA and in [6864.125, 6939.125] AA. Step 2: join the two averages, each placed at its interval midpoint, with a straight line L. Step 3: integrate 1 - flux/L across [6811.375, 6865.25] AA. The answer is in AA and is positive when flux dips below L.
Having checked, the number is 1.35 AA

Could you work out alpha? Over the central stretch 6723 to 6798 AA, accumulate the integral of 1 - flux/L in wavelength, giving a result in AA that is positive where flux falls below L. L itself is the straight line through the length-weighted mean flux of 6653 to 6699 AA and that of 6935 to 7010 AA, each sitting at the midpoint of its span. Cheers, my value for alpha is 6.1 AA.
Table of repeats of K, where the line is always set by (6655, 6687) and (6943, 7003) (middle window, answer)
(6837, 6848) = 0.3 AA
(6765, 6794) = 5.0 AA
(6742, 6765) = 0.6 AA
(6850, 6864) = 0.1 AA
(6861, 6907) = -0.3 AA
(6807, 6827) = 0.8 AA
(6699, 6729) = -0.9 AA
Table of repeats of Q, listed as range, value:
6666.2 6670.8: 9.8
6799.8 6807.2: 9.37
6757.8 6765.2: 9.33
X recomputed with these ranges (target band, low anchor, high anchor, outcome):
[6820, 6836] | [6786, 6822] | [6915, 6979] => -0.8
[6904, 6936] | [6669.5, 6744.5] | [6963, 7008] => 0.3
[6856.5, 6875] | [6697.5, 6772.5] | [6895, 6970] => -0.3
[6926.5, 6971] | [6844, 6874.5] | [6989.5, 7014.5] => -0.6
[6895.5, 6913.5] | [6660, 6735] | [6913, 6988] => 0.1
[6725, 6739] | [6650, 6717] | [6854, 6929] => 0.0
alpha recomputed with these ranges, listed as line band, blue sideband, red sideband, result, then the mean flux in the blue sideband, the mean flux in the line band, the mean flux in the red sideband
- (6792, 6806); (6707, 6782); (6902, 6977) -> 0.7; 9.51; 9.13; 9.92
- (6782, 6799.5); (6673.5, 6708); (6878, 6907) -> 2.8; 10.1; 8.41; 9.92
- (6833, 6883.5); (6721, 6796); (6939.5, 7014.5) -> -1.9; 9.14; 9.87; 9.95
